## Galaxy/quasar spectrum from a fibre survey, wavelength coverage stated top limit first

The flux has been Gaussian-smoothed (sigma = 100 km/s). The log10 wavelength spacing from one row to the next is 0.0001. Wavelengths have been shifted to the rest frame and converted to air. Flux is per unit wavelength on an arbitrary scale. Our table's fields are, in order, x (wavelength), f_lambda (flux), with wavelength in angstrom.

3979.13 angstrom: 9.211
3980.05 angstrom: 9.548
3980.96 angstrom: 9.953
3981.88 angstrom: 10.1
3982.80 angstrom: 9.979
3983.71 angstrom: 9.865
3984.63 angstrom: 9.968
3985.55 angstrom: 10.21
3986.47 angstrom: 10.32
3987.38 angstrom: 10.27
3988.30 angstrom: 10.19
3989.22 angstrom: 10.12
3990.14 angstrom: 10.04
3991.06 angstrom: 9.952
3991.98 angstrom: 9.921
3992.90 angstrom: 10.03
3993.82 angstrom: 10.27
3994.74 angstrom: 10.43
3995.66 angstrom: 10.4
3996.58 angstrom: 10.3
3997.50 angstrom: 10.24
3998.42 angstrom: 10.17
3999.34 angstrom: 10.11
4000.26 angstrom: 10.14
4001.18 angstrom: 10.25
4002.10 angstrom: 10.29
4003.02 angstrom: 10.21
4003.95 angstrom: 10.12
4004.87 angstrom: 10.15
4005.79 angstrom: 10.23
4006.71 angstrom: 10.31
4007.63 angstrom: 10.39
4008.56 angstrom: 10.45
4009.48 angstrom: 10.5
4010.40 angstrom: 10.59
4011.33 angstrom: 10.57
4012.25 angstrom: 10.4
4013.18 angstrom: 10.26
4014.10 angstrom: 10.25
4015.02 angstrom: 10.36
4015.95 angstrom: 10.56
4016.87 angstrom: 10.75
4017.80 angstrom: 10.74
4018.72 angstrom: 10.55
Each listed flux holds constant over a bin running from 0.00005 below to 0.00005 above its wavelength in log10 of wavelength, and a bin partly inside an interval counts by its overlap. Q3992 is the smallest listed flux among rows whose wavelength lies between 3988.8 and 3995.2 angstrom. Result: 9.921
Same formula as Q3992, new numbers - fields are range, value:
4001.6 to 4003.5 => 10.21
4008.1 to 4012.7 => 10.4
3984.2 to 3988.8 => 9.968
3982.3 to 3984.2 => 9.865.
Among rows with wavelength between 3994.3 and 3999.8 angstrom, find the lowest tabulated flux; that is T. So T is 10.11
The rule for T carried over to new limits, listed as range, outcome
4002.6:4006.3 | 10.12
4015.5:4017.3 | 10.56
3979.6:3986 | 9.548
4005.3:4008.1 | 10.23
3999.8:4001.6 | 10.14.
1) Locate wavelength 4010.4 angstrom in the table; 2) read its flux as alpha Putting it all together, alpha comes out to 10.59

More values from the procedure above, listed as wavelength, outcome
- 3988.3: 10.19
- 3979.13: 9.211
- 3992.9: 10.03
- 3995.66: 10.4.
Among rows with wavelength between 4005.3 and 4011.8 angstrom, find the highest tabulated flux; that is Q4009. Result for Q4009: 10.59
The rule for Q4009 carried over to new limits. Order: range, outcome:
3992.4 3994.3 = 10.27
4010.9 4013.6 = 10.57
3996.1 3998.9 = 10.3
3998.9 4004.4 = 10.29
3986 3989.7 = 10.32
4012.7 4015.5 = 10.36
